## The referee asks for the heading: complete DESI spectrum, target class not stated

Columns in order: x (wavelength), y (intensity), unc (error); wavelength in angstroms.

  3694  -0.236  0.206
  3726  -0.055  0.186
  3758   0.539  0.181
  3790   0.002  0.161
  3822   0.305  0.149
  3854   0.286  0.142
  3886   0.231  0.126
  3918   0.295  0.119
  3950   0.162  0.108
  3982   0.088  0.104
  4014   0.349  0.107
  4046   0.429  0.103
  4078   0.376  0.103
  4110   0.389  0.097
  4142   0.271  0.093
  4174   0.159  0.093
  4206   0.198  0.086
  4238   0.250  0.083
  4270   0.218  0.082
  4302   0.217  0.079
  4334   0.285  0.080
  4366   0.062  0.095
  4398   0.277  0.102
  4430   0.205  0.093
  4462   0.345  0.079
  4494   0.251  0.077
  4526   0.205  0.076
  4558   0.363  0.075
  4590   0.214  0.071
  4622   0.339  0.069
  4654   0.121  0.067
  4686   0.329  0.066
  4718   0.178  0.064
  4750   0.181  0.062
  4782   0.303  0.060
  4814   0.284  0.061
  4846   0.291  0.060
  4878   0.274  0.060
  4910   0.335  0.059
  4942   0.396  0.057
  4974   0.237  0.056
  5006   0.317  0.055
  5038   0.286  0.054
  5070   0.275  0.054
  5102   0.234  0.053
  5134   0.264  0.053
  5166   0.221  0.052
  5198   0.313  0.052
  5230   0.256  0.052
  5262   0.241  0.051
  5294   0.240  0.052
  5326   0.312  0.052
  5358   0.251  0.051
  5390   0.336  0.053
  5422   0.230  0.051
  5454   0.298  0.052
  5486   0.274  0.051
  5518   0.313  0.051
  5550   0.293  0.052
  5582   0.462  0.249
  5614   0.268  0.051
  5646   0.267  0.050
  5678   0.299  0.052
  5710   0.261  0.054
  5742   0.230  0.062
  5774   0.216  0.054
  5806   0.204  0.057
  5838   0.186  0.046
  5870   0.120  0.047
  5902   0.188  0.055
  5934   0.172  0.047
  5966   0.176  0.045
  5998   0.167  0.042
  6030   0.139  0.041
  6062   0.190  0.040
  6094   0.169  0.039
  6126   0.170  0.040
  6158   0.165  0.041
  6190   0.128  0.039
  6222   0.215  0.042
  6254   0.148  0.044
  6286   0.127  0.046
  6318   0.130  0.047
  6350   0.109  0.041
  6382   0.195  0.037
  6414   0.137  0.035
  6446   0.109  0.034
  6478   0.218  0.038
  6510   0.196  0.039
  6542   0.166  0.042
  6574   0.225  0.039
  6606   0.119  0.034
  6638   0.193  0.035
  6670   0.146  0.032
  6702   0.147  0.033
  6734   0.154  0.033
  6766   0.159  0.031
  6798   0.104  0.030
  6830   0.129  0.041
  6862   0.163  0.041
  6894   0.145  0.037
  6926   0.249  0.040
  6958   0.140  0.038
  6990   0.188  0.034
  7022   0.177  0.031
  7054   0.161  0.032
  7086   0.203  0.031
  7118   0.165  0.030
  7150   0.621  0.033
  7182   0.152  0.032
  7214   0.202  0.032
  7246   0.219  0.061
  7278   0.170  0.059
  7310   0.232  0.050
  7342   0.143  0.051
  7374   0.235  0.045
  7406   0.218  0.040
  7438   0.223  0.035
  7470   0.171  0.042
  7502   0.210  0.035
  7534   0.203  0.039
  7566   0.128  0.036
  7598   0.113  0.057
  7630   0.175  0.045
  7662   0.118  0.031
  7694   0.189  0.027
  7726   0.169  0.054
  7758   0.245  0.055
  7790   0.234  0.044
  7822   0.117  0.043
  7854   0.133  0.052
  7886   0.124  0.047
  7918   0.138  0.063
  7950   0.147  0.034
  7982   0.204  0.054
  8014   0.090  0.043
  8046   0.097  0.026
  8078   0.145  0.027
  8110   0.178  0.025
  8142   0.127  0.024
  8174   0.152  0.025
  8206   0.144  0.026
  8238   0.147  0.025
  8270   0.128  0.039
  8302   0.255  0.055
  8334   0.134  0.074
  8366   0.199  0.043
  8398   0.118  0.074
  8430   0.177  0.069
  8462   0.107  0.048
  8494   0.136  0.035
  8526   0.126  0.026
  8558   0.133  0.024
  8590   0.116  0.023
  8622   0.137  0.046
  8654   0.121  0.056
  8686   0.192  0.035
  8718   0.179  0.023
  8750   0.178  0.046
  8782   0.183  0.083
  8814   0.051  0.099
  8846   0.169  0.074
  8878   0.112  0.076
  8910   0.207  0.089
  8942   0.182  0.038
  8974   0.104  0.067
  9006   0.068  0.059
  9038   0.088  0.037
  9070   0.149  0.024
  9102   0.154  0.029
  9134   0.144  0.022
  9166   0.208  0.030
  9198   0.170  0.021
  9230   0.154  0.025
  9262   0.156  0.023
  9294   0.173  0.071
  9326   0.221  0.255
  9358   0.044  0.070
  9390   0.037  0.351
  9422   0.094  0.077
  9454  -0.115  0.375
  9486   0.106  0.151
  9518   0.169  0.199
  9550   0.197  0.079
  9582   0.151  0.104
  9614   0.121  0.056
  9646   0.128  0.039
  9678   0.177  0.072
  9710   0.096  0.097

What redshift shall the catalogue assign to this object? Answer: 0.92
